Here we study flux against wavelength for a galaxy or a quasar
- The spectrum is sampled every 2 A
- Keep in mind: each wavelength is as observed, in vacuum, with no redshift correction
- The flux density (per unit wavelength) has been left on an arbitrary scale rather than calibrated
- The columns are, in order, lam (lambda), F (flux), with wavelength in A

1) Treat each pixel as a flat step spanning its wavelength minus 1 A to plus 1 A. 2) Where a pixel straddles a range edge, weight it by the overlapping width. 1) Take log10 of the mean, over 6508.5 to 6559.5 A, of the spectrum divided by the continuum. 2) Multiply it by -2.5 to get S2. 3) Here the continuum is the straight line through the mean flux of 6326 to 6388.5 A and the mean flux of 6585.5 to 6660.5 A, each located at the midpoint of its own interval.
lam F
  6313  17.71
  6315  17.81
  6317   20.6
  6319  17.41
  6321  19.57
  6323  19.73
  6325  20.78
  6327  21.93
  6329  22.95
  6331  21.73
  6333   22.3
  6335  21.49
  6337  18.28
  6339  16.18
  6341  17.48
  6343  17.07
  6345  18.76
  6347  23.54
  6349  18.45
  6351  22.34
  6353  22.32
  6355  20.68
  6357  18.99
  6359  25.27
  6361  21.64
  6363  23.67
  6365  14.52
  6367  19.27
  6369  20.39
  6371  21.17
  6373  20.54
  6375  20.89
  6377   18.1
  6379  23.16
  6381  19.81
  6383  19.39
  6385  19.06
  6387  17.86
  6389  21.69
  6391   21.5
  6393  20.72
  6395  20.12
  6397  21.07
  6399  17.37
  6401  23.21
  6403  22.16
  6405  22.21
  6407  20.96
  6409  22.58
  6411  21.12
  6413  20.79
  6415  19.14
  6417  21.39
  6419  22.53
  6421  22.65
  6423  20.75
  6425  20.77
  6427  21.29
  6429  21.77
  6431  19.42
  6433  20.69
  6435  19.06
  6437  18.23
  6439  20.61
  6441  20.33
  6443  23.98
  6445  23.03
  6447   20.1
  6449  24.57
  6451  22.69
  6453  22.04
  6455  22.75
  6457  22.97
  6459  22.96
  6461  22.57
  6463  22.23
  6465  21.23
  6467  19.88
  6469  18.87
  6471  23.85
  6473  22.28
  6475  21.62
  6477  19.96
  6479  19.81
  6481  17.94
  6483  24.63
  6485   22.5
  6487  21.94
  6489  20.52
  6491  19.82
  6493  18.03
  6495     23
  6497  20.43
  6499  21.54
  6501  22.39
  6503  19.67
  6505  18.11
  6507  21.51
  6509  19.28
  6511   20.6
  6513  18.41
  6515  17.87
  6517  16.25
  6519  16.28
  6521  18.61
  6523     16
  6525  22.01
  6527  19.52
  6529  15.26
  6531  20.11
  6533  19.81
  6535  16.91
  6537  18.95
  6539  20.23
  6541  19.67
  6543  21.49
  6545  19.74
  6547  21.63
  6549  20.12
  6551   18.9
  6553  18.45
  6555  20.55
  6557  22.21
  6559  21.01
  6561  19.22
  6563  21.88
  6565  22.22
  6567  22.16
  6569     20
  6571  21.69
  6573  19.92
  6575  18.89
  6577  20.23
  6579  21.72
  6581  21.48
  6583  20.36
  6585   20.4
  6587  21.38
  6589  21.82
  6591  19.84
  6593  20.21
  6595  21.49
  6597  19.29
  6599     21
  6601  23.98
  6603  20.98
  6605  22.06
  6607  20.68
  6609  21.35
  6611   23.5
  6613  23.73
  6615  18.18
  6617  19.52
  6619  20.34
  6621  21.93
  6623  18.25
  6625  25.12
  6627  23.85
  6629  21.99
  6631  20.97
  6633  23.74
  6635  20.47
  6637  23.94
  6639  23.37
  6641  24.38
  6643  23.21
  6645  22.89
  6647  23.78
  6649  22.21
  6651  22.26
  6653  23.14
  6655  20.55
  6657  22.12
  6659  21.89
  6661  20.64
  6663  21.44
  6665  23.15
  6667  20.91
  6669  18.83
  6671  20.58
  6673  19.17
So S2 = 0.114 mag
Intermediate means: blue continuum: 20.3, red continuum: 21.9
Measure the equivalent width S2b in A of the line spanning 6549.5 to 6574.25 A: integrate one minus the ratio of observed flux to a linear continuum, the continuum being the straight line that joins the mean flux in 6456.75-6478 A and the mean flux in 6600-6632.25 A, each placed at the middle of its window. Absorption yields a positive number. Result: 1.1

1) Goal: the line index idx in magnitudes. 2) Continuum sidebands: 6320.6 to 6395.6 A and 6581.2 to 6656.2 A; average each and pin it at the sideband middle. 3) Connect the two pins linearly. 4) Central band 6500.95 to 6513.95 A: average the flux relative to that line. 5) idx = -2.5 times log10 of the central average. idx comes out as 0.07 mag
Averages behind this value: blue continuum 20.4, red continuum 21.8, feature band 19.8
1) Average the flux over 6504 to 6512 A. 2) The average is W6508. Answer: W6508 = 19.9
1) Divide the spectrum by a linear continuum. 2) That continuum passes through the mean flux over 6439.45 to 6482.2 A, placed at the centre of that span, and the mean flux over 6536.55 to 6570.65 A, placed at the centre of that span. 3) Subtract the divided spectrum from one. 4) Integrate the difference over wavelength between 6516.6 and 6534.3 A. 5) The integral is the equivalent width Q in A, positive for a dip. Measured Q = 2.2 A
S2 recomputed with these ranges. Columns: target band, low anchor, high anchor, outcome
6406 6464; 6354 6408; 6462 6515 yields -0.04 mag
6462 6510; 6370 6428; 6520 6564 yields -0.04 mag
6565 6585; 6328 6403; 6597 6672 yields 0.04 mag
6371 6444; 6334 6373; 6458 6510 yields -0.01 mag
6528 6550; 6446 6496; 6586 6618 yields 0.10 mag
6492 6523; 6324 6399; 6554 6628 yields 0.08 mag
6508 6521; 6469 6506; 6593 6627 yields 0.16 mag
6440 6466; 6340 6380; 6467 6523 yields -0.11 mag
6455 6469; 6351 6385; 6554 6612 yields -0.05 mag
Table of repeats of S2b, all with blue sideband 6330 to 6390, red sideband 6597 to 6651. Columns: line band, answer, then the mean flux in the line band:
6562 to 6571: 0.04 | 21.6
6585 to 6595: 0.46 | 20.8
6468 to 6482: 0.27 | 20.6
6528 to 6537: 1.39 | 18.1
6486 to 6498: 0.29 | 20.6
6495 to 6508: 0.25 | 20.8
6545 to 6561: 0.95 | 20.3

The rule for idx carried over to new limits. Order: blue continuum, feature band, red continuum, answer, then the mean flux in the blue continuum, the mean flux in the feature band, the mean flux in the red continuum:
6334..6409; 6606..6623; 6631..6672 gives 0.05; 20.3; 21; 22.1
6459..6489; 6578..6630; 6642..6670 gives 0.02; 21.4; 21.3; 21.9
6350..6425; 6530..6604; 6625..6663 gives 0.08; 20.8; 20.5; 22.6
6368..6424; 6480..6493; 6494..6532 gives -0.07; 20.8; 21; 19.3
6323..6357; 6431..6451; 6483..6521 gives -0.06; 20.3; 21.2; 20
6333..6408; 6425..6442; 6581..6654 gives 0.03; 20.3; 20.2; 21.8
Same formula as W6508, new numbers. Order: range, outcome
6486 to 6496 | 20.7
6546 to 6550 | 20.9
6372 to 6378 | 19.8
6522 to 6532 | 18.6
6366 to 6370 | 19.8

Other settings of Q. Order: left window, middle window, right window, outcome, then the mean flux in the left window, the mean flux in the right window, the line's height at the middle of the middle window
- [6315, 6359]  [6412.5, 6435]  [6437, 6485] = 0.3 A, 20.2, 21.7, 21.3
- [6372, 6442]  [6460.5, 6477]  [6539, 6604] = -0.6 A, 20.7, 20.7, 20.7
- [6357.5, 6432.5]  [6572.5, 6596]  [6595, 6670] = 1.1 A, 20.8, 21.9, 21.7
